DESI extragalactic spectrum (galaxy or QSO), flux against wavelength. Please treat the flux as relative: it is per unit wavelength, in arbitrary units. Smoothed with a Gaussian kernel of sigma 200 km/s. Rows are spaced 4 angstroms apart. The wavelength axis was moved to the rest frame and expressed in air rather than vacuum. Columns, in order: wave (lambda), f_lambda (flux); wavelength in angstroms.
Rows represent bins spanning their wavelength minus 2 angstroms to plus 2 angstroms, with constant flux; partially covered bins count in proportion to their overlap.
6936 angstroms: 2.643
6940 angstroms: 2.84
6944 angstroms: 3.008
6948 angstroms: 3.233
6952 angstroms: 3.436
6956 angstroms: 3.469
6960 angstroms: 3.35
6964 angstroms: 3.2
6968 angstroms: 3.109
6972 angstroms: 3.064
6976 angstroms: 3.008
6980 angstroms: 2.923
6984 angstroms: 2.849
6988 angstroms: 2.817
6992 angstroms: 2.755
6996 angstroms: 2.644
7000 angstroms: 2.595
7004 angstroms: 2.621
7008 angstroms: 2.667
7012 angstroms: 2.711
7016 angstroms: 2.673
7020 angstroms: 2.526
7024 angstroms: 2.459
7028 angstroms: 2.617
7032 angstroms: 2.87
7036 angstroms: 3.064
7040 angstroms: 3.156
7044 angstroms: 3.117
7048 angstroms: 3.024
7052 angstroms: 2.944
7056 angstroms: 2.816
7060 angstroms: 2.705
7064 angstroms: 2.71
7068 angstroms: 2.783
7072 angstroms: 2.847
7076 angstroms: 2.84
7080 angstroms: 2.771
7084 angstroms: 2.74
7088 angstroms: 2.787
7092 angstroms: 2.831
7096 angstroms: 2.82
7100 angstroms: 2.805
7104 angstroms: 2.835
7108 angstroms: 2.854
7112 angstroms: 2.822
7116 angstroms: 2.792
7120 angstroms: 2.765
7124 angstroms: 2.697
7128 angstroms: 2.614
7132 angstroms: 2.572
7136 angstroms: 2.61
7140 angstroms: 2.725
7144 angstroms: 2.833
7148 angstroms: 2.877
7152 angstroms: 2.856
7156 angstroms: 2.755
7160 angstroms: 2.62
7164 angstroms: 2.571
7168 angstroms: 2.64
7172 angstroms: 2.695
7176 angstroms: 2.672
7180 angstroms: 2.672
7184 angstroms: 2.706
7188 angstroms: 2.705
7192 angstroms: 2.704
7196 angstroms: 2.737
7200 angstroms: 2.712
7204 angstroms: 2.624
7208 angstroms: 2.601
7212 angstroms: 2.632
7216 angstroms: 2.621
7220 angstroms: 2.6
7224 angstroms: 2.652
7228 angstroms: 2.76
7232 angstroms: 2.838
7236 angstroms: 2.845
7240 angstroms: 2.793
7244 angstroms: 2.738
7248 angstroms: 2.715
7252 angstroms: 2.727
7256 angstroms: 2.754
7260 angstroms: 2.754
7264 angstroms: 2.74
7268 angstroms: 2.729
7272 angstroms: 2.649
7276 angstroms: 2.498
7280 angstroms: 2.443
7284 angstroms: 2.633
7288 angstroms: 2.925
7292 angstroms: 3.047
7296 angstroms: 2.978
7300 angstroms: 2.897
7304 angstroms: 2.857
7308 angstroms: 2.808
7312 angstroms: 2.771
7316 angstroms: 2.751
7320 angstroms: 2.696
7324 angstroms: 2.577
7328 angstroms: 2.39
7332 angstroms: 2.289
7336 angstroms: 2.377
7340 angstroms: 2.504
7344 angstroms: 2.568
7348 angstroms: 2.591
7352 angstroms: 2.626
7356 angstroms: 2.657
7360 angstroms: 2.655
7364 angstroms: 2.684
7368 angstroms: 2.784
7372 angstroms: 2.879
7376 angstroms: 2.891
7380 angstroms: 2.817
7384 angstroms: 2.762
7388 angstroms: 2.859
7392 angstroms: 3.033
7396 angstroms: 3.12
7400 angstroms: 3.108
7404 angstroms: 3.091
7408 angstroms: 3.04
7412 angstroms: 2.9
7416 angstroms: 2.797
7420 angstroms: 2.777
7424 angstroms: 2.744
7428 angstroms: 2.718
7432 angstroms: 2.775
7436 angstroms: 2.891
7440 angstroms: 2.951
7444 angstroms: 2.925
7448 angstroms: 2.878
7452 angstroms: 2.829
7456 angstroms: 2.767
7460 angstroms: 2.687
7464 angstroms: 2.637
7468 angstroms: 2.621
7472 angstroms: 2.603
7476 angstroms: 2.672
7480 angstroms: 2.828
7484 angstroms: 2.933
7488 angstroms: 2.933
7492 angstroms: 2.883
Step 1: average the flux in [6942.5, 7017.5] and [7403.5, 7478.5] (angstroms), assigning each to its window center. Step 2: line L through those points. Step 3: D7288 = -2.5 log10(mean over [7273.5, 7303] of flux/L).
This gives 0.03 mag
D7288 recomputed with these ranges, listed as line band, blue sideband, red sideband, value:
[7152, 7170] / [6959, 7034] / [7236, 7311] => 0.04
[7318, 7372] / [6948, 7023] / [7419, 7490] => 0.10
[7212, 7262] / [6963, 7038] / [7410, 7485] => 0.02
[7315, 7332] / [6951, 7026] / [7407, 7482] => 0.10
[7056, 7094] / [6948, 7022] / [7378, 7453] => 0.05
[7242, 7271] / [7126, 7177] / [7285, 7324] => 0.02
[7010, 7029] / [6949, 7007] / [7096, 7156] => 0.13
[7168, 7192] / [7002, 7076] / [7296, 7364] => 0.01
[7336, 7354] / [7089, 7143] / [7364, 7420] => 0.13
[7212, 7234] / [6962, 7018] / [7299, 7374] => 0.01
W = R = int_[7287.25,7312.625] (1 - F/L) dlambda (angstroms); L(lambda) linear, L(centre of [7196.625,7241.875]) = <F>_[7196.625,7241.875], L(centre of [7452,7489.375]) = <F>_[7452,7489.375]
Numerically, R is -1.77 angstroms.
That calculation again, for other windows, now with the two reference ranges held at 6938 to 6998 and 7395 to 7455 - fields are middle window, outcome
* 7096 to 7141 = 3.88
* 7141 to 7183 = 3.72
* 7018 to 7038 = 2.11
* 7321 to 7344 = 3.74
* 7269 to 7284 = 1.98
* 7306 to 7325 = 1.33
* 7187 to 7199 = 1.04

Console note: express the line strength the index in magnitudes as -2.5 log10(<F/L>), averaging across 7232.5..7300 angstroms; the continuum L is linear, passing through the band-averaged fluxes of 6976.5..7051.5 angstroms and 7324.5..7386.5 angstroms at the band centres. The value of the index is -0.032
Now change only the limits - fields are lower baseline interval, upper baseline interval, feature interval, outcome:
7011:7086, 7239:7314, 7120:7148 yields 0.04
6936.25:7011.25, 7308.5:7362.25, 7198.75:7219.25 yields 0.03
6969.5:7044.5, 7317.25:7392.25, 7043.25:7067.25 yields -0.04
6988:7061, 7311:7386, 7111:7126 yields -0.01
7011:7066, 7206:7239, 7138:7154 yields -0.03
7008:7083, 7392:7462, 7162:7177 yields 0.08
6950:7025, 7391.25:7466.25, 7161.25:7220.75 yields 0.09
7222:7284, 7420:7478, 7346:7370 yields 0.03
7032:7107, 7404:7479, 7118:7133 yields 0.07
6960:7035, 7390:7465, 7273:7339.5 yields 0.07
